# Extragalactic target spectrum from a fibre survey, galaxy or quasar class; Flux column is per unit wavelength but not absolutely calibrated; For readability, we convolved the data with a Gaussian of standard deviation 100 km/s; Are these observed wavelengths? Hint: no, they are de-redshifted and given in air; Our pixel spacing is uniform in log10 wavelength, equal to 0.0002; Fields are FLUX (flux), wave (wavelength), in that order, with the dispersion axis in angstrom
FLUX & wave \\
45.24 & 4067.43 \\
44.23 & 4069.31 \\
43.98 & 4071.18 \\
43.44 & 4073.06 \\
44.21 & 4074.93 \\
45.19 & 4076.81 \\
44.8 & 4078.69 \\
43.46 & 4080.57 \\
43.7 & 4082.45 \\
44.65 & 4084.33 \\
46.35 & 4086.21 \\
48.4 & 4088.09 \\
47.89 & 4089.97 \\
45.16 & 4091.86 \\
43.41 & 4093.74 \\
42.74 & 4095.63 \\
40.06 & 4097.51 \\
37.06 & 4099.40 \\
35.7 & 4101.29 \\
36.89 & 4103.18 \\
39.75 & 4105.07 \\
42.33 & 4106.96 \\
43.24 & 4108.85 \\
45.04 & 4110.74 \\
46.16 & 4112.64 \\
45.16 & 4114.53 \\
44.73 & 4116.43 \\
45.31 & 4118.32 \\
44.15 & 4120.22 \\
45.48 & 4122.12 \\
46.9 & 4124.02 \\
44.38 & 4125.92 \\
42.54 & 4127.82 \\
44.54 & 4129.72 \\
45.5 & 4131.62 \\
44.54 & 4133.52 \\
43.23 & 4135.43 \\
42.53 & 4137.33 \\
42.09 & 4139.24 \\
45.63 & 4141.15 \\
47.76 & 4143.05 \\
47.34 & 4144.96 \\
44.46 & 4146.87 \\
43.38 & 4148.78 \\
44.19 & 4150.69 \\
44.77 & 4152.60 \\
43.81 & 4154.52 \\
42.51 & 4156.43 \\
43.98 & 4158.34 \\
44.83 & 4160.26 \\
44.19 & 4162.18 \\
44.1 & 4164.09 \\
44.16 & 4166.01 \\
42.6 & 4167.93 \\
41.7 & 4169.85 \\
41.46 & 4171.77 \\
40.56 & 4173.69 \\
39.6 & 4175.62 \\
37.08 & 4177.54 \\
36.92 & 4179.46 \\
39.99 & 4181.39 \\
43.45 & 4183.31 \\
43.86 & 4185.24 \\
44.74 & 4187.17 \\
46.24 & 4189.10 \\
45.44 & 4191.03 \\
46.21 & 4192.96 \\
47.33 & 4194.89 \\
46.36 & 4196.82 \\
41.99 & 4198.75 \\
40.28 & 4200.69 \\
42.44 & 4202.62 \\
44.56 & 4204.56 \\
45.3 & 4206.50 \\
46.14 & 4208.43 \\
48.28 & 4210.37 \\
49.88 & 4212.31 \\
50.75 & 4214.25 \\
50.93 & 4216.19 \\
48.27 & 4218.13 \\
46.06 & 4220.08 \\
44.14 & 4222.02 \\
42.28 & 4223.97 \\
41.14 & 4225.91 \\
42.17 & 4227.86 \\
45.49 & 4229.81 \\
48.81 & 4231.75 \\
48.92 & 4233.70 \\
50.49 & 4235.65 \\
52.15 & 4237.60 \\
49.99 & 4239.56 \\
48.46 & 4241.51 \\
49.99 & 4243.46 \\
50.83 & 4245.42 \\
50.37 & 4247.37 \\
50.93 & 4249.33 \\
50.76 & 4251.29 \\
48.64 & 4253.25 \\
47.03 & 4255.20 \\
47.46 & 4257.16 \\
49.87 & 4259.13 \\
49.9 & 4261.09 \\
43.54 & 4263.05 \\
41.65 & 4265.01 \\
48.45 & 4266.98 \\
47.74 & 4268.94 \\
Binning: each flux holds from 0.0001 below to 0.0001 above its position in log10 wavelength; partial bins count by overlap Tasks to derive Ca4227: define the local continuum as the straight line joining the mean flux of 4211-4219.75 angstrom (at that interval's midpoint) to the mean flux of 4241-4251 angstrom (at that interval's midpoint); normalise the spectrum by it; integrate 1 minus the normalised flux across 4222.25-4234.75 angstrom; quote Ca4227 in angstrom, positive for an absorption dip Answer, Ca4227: 1.3 angstrom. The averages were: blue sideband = 49.6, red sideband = 50.2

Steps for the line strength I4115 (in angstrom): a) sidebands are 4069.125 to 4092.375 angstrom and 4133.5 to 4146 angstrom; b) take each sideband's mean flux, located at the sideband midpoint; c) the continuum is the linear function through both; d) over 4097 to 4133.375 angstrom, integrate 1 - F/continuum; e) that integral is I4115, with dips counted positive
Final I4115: 1.5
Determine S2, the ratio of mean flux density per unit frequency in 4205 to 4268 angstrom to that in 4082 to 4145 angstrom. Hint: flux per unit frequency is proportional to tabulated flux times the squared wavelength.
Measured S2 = 1.16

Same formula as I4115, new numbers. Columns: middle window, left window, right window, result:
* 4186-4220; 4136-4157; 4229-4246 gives 1.0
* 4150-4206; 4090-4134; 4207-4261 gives 3.4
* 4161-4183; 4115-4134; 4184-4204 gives 1.7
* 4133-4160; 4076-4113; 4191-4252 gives 0.2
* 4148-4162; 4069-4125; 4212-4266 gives 0.4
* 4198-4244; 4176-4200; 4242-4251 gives 0.6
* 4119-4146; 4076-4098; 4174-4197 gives -0.5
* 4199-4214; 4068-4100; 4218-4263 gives 0.5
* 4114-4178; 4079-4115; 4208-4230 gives 0.7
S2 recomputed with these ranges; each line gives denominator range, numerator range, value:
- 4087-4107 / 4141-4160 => 1.10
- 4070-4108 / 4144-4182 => 1.03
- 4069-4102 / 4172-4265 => 1.13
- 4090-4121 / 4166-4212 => 1.06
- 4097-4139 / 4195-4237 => 1.12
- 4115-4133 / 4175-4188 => 0.94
